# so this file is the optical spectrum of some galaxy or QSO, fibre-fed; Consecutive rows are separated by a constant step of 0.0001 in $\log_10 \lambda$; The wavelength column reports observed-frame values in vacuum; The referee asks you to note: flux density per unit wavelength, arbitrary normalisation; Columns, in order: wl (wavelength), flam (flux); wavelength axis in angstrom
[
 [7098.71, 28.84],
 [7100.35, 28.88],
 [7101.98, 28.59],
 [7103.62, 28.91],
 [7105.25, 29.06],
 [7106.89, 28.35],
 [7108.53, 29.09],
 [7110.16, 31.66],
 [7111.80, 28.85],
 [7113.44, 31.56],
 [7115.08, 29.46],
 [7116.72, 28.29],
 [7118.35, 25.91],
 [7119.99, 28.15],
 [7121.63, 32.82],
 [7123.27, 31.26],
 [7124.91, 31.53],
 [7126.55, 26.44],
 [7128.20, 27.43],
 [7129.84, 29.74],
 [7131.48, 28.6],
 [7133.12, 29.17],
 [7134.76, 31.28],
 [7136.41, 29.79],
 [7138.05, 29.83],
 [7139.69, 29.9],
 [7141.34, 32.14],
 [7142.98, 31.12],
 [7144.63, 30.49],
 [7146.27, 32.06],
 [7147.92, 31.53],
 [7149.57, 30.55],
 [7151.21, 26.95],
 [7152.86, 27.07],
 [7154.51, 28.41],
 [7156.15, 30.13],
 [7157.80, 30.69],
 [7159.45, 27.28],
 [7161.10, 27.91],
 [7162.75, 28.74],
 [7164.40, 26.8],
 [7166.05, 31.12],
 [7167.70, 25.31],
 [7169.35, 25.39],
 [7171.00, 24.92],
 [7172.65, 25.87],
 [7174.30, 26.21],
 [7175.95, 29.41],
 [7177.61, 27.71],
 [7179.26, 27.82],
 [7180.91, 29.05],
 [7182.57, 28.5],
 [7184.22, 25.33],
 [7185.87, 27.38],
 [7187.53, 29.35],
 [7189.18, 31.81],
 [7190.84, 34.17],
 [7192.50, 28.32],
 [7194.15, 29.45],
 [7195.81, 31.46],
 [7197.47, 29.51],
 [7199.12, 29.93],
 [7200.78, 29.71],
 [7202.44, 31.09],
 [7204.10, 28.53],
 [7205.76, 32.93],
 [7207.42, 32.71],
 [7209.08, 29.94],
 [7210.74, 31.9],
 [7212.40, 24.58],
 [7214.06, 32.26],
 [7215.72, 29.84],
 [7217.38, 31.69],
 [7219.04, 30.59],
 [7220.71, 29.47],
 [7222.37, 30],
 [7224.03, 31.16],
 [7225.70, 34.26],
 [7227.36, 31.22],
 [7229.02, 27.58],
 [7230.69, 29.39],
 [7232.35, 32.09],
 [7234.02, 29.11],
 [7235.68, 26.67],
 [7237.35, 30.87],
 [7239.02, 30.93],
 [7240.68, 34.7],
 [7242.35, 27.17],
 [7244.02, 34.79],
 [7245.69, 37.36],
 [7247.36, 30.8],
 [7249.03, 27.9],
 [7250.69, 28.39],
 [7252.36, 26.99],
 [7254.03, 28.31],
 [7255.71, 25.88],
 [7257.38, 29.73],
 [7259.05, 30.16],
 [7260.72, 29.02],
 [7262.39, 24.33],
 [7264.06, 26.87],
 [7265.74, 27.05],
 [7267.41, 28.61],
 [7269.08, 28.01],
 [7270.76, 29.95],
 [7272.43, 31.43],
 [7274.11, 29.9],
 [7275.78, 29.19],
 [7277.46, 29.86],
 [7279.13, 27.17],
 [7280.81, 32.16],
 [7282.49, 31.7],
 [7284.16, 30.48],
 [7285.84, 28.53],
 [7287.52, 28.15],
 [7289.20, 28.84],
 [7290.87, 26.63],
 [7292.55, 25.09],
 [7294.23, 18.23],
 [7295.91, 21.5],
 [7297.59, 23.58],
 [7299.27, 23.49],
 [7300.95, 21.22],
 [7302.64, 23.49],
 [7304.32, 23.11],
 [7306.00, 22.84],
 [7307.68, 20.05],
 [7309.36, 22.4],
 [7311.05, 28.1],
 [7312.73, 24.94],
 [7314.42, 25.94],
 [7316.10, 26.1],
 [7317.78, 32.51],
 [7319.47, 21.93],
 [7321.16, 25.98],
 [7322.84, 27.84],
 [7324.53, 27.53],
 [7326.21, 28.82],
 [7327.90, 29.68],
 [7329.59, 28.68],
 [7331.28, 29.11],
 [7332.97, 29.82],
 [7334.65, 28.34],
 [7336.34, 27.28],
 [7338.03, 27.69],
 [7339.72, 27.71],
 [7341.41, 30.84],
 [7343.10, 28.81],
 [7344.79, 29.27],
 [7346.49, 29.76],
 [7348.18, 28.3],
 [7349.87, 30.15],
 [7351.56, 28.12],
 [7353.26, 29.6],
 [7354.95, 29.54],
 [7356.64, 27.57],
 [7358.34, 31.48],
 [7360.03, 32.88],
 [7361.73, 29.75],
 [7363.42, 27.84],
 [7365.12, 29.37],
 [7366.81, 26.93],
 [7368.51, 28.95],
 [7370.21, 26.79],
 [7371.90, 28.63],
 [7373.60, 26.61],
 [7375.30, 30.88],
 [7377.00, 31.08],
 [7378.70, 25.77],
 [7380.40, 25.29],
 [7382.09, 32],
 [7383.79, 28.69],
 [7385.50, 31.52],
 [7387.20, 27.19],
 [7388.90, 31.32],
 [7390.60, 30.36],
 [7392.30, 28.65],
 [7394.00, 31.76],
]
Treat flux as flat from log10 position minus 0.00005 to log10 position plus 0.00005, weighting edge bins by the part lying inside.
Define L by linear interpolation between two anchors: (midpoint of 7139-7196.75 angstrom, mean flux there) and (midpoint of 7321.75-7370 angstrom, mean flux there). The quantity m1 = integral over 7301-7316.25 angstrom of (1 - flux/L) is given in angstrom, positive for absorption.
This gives 2.7 angstrom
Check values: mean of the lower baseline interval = 28.9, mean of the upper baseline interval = 28.9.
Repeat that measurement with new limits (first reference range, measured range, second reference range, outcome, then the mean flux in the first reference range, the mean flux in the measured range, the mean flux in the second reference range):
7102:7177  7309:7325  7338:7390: 1.5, 29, 26.4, 29.1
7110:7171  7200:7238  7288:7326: -4.5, 29.2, 30.3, 24.7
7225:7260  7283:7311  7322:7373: 4.8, 30.2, 24.4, 28.9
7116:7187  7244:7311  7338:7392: 4.0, 28.7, 27.2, 29.1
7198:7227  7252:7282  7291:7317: -2.7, 30.6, 28.6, 23.5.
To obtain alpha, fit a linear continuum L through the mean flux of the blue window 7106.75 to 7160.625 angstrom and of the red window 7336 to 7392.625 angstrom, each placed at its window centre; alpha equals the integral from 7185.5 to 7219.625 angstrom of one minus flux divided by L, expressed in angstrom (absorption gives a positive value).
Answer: -1.08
